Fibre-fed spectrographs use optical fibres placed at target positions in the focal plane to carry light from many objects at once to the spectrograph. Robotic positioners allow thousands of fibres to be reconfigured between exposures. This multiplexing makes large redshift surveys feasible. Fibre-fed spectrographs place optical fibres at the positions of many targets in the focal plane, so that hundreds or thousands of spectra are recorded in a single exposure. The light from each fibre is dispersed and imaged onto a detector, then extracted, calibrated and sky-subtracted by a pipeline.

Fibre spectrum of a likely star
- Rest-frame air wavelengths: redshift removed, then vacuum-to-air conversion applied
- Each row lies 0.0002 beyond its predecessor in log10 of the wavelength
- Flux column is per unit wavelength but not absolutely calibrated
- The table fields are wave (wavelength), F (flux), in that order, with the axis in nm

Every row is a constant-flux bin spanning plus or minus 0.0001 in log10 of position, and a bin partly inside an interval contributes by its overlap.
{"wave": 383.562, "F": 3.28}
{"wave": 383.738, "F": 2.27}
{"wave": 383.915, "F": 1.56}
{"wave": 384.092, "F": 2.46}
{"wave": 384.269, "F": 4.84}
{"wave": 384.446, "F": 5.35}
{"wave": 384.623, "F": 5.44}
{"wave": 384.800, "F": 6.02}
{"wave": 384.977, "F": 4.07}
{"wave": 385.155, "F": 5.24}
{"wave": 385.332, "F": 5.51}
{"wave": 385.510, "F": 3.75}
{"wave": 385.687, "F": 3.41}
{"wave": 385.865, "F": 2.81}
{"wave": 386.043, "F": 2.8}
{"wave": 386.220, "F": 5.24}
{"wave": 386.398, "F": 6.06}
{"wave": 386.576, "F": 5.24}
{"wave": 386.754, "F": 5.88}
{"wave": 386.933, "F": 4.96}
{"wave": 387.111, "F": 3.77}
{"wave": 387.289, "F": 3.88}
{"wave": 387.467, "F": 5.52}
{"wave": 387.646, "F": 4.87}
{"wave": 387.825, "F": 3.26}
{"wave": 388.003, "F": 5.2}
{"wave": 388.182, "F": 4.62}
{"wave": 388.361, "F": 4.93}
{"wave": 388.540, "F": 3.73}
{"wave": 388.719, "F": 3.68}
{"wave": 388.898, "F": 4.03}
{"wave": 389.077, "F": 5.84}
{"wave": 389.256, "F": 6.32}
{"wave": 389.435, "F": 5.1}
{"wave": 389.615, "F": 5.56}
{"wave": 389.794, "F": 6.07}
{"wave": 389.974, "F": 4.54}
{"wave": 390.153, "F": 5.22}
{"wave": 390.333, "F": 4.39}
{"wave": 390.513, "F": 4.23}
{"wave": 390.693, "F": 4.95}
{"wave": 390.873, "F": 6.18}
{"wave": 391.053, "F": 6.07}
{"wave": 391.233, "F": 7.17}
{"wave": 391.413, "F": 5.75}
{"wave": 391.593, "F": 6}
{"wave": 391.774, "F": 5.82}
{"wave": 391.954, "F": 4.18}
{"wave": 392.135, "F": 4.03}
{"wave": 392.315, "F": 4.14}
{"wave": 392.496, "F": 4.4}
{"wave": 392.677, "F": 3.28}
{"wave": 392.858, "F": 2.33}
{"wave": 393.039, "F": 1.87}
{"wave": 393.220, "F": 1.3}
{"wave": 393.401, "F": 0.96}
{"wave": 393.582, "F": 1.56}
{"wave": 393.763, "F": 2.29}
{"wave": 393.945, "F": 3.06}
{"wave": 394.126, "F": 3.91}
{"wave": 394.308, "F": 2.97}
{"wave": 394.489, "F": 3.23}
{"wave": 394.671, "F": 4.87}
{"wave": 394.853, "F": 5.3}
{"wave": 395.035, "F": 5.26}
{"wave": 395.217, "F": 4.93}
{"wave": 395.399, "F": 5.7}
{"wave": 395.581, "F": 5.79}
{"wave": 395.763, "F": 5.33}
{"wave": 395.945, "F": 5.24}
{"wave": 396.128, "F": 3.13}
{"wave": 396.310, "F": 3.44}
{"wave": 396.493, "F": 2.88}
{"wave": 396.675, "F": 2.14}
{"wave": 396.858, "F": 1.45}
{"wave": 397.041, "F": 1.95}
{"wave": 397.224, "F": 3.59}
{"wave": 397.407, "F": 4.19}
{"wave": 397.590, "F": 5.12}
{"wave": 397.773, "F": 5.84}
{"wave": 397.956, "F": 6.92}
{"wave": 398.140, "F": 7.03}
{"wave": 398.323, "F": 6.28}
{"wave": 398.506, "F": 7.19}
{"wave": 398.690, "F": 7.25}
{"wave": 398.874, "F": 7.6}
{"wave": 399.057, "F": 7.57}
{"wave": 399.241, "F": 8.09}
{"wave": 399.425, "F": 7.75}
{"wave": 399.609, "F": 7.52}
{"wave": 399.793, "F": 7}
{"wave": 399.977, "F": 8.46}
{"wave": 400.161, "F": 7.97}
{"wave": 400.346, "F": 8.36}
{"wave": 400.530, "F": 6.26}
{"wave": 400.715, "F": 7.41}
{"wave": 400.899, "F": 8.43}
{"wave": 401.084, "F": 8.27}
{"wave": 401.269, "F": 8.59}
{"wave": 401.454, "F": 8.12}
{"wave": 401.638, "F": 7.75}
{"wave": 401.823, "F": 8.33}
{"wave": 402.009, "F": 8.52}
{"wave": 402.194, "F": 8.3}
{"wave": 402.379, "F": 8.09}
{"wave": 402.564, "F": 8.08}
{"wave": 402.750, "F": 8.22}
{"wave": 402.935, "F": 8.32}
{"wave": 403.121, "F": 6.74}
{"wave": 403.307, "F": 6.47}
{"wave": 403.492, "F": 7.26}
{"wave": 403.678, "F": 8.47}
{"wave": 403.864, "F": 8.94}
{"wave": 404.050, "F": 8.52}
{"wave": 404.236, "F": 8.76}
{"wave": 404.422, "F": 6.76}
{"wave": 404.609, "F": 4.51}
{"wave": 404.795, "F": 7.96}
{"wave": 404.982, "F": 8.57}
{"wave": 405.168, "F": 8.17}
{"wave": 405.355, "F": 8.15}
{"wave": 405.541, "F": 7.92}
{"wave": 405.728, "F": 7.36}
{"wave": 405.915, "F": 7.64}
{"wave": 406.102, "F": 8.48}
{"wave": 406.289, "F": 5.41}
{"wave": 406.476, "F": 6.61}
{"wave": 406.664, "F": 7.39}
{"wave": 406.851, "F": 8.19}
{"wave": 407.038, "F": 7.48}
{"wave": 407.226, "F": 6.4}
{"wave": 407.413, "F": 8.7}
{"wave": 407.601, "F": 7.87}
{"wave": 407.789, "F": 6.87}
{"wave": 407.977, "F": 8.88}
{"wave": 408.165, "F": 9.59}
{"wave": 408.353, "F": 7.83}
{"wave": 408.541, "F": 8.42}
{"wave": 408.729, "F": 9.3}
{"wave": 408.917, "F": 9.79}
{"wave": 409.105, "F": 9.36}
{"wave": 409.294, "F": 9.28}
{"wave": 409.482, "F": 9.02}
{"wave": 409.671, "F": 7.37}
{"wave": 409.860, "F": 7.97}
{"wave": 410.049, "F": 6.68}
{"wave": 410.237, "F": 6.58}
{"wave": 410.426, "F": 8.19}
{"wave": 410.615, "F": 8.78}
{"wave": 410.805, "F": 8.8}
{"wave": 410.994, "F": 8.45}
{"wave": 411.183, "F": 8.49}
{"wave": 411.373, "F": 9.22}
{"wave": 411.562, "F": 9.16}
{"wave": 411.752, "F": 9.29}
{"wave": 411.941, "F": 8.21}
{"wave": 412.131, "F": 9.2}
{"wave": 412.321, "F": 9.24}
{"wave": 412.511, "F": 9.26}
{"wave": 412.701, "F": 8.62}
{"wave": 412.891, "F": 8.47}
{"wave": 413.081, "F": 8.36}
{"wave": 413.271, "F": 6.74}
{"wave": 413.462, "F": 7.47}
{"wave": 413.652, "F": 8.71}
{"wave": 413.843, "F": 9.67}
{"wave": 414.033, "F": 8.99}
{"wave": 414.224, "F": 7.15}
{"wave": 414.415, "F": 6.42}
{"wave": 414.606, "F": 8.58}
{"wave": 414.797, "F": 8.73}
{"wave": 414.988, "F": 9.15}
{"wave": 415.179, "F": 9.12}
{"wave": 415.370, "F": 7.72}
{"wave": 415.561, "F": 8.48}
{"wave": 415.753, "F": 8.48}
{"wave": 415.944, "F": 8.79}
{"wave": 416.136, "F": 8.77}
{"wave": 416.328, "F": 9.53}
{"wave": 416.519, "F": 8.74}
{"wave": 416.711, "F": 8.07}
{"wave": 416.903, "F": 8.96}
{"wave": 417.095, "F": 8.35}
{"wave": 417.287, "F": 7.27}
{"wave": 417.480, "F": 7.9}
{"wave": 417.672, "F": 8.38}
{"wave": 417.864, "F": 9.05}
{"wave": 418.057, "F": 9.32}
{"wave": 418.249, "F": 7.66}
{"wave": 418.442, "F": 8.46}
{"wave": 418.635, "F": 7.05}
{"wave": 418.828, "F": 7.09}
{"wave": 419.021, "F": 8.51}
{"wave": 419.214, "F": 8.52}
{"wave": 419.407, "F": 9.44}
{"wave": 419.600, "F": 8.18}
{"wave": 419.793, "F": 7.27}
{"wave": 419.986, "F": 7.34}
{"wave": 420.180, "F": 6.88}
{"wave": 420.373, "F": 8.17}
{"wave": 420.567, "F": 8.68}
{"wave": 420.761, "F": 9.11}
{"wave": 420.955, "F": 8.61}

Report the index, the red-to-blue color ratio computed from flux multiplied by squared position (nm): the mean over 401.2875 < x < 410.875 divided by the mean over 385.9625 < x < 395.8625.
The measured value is 1.9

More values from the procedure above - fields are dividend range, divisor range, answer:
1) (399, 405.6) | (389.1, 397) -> 1.95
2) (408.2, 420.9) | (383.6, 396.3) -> 2.16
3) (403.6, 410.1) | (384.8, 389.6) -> 1.89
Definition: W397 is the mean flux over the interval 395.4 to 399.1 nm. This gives 4.98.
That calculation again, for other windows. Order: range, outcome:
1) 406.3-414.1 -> 8.33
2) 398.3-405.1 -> 7.77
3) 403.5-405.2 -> 7.81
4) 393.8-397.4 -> 3.88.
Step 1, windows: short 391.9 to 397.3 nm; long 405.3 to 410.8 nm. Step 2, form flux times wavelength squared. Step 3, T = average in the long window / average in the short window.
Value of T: 2.46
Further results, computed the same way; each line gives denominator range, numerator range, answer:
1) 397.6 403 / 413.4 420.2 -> 1.17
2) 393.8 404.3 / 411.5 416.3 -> 1.44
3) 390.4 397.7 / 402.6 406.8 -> 2.00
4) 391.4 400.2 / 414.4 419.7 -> 1.96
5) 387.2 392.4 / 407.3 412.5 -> 1.88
